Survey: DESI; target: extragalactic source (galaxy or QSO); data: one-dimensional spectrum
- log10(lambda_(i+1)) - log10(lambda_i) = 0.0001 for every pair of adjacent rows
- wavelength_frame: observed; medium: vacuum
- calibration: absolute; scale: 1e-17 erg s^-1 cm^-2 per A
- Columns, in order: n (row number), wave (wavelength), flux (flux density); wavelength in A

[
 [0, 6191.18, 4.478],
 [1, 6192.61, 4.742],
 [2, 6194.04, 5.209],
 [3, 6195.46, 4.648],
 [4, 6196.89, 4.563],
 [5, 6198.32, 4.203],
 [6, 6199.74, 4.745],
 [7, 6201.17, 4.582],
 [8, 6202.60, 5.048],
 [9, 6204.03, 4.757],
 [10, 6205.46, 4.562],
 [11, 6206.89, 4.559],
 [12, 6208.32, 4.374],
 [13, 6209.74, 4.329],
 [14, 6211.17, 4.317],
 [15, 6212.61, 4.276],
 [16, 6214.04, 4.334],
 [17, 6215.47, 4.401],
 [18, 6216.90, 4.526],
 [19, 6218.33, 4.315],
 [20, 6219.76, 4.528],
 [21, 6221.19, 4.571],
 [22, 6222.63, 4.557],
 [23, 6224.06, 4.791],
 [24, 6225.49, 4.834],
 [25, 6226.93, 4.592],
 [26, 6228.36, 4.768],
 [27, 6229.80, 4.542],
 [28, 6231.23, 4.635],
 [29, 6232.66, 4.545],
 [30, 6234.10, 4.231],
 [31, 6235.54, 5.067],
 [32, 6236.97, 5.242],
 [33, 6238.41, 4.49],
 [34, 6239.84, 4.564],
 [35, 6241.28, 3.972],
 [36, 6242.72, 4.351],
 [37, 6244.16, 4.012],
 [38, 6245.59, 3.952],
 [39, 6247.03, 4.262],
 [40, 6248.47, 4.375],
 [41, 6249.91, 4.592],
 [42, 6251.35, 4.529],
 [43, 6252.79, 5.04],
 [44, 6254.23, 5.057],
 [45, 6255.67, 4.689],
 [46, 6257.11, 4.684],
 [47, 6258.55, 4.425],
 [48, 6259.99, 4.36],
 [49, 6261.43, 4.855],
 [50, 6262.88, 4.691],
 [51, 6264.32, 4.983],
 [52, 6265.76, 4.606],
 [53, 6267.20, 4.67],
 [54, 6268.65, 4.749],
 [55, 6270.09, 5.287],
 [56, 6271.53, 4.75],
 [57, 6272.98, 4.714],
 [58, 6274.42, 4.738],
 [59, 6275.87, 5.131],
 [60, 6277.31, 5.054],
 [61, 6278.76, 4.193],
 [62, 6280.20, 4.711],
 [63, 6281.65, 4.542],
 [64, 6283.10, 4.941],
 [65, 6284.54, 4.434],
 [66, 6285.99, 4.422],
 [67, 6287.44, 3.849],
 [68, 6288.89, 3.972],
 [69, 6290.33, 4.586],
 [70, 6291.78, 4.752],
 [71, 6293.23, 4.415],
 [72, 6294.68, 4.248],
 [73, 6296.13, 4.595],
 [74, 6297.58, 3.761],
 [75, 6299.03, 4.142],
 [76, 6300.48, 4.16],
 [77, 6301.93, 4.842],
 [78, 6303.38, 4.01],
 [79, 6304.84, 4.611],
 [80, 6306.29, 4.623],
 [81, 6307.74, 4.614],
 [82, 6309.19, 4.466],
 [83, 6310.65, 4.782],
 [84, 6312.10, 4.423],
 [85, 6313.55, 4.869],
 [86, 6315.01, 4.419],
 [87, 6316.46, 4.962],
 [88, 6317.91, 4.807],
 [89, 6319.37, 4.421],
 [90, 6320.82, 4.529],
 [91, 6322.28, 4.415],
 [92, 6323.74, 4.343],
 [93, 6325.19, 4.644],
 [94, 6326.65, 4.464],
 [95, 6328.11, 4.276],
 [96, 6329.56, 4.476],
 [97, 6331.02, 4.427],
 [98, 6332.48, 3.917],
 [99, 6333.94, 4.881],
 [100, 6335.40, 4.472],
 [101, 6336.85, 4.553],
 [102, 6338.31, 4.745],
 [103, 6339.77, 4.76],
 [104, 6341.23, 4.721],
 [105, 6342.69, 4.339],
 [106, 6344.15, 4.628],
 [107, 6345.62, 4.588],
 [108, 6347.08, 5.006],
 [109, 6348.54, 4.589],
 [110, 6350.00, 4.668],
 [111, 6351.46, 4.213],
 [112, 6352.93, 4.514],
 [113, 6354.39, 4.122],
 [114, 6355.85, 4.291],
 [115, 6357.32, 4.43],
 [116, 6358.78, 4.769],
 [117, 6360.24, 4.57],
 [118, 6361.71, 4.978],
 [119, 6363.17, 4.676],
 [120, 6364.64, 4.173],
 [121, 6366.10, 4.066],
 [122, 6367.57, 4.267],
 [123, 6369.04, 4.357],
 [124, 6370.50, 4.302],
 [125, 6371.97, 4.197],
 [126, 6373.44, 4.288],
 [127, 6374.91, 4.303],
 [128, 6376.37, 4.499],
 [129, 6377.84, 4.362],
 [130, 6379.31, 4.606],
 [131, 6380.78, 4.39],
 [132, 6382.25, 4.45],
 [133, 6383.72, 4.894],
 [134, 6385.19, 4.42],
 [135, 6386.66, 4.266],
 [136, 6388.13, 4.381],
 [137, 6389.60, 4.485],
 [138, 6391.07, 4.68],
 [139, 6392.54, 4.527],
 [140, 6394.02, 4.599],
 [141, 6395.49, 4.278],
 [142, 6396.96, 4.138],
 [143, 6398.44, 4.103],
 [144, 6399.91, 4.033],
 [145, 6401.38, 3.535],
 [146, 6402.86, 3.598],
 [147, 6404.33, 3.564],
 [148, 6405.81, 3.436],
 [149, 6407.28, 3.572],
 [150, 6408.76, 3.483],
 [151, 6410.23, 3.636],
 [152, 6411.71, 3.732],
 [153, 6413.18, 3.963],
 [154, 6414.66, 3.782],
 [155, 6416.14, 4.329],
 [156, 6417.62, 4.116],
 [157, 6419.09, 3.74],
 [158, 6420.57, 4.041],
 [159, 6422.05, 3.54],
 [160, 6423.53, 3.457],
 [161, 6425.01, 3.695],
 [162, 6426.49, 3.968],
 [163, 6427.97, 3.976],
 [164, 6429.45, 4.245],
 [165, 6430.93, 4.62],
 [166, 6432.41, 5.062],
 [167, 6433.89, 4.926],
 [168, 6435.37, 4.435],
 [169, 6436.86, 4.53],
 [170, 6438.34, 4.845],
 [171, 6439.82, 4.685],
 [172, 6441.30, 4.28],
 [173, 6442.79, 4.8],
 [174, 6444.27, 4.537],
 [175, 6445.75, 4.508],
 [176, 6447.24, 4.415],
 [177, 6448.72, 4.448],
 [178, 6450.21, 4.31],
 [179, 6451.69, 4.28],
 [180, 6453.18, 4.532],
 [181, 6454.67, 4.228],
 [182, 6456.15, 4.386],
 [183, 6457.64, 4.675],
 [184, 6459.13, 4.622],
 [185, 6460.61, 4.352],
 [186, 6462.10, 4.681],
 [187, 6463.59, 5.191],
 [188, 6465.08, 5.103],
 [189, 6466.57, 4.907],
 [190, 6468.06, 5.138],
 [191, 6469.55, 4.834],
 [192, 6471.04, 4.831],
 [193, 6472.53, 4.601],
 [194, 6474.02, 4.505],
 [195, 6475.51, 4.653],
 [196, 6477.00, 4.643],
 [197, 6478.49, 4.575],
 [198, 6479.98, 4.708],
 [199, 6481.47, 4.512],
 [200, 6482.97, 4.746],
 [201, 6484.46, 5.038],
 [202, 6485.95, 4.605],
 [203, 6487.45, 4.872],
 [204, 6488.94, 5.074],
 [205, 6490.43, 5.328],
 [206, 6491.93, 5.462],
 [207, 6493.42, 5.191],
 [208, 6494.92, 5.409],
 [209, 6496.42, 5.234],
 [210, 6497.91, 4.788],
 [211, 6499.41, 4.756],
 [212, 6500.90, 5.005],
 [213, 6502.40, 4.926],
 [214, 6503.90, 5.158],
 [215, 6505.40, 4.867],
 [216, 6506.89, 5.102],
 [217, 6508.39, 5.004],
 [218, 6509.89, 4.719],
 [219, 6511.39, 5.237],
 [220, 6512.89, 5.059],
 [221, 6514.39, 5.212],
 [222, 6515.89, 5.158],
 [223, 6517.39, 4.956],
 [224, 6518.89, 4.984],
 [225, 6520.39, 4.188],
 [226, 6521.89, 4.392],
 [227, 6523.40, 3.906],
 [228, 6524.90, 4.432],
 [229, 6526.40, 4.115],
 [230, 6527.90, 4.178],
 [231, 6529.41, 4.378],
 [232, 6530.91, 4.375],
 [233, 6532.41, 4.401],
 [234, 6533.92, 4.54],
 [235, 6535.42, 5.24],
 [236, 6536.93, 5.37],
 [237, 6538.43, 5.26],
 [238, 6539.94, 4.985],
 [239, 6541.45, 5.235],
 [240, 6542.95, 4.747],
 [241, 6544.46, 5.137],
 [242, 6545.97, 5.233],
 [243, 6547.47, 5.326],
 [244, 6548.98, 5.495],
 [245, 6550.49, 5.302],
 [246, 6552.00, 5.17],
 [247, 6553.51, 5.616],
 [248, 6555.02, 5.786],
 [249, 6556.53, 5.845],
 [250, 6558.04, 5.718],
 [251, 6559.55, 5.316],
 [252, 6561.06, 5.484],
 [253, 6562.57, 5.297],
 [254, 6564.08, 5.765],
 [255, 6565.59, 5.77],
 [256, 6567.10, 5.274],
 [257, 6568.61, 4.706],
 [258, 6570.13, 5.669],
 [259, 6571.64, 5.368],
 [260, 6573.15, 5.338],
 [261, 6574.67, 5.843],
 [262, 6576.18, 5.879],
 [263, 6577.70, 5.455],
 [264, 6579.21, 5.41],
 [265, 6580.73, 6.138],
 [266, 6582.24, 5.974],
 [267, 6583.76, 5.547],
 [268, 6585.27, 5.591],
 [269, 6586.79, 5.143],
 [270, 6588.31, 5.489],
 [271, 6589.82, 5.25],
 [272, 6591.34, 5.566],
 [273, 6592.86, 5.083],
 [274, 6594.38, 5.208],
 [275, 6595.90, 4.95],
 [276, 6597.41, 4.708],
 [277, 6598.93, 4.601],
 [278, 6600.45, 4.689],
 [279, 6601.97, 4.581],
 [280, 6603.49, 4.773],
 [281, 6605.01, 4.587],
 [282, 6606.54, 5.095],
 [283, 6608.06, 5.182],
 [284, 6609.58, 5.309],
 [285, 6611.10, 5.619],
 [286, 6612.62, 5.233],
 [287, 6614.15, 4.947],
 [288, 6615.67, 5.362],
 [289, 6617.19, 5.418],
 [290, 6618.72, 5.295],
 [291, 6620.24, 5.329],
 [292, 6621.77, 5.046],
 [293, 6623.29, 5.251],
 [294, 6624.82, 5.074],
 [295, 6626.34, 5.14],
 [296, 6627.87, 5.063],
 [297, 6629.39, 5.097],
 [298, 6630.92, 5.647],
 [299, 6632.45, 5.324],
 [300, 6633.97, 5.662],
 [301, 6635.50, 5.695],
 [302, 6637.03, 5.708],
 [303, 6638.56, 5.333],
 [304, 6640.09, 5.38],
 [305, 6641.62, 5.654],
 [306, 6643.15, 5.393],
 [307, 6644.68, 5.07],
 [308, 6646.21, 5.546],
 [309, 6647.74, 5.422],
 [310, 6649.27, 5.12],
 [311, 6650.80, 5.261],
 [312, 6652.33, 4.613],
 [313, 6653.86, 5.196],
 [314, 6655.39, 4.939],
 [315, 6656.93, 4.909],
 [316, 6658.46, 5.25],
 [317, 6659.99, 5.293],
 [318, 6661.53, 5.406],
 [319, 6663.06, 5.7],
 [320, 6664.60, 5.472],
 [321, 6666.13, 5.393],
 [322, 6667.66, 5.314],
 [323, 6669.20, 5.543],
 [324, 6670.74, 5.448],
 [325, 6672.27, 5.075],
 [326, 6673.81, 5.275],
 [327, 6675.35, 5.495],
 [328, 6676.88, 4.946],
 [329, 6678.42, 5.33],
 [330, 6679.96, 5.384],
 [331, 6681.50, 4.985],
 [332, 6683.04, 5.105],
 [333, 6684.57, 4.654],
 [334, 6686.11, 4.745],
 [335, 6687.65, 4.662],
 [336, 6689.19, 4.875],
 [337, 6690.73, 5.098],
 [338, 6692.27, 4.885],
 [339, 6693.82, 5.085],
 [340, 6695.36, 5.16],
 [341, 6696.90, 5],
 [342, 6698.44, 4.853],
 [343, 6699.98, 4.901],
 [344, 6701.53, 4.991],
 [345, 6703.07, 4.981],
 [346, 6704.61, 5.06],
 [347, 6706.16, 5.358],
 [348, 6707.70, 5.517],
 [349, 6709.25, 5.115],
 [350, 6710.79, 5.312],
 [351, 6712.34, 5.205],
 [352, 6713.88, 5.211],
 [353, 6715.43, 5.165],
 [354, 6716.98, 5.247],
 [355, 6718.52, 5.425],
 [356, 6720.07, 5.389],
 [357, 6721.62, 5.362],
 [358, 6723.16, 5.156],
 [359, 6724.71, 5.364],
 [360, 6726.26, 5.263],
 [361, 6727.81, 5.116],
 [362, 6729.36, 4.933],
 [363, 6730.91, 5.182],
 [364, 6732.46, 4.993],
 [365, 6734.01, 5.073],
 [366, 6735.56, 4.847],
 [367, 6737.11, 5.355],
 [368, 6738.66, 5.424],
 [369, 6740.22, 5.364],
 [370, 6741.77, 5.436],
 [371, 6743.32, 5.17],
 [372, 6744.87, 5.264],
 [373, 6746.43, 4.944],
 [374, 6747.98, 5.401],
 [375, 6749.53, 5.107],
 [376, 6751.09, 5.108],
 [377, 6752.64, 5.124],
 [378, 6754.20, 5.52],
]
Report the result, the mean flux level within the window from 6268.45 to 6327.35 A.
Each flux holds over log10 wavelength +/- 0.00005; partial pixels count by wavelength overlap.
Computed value 4.54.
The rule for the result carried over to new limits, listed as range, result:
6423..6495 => 4.64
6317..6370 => 4.5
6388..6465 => 4.24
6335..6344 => 4.61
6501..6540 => 4.77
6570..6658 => 5.28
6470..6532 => 4.8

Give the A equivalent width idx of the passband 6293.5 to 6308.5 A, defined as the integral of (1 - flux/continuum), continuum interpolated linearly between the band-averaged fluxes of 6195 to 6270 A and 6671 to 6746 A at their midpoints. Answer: 0.94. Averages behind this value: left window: 4.57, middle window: 4.36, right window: 5.14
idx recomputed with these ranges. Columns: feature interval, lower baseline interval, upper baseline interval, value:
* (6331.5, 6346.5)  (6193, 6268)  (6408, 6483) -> -0.2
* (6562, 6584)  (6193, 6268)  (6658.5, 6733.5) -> -2.4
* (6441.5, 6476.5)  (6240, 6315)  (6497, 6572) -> 1.9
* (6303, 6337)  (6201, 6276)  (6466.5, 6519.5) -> 1.3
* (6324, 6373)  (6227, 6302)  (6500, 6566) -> 2.3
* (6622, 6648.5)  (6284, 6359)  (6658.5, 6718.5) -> -1.6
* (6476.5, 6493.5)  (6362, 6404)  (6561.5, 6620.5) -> -0.3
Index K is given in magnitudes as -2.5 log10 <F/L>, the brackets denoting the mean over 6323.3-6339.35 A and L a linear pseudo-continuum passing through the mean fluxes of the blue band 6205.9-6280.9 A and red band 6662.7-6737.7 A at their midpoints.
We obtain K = 0.05 mag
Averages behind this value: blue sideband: 4.59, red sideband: 5.16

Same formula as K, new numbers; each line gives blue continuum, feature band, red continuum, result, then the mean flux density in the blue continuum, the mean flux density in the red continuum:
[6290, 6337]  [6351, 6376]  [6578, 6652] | 0.054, 4.48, 5.27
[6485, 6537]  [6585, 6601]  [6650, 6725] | -0.025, 4.84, 5.16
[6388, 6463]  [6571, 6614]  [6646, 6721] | -0.094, 4.21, 5.17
